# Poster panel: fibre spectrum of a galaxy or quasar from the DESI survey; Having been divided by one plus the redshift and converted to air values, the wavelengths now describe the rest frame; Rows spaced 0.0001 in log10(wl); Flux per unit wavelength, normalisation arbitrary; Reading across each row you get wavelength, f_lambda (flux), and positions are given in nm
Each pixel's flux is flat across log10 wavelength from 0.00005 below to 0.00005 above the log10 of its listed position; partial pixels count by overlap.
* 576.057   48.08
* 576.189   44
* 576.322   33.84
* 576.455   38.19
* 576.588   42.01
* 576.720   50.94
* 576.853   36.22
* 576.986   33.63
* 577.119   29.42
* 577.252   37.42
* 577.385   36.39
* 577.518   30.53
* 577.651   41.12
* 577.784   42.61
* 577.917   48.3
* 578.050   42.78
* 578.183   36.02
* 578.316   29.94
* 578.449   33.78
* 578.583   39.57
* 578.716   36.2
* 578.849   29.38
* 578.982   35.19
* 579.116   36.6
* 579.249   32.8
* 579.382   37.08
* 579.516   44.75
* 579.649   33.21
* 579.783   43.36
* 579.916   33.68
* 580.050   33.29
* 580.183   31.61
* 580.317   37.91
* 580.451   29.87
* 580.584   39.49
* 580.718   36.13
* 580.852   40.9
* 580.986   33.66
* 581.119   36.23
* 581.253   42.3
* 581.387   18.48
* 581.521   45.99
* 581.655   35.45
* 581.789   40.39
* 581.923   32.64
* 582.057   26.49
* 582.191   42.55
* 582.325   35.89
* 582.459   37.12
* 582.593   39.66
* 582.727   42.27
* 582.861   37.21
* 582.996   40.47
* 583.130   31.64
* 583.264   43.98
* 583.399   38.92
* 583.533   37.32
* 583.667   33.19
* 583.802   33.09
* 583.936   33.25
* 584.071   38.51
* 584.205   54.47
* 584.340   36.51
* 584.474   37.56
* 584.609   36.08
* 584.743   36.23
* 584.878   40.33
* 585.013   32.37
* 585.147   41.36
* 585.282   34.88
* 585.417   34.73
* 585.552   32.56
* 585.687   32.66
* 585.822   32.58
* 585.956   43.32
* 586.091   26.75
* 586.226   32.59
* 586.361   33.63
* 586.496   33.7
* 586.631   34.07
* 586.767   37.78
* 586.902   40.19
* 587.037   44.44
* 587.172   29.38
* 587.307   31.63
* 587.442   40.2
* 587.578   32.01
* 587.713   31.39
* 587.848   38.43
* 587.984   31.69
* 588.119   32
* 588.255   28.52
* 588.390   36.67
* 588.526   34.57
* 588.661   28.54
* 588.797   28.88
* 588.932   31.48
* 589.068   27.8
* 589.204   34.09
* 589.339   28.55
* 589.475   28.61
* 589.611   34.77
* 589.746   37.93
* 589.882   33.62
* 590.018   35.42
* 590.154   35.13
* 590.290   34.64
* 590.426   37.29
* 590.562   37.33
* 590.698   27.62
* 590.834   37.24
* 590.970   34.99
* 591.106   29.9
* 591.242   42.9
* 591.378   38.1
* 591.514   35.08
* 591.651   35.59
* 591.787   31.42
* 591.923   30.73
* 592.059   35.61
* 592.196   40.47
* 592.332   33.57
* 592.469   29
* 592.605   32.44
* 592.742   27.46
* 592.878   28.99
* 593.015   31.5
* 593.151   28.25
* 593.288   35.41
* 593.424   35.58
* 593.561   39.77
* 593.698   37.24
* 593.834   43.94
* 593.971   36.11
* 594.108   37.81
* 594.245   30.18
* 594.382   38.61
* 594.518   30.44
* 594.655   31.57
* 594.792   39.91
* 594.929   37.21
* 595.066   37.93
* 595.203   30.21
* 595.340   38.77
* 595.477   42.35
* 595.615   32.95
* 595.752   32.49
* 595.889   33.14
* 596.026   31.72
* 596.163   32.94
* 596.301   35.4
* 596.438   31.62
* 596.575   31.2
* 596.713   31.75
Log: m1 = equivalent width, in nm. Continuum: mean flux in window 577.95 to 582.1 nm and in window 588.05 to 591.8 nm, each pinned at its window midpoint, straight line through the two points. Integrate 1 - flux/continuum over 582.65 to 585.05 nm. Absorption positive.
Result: -0.21 nm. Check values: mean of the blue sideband 35.8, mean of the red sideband 33.6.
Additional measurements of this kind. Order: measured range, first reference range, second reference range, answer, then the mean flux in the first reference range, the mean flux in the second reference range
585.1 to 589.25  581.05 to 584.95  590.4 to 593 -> 0.209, 37.4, 33.9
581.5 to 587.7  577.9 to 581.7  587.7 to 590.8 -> -0.369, 36.2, 32.9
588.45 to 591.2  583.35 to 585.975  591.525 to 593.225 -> 0.055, 36.9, 32.2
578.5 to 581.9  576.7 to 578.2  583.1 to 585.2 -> 0.192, 38.5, 37.9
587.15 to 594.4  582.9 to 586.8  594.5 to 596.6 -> 0.310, 36.3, 34.5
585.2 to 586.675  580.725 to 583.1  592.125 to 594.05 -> 0.085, 36.8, 34.3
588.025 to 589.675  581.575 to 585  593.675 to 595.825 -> 0.253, 37.6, 36.1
